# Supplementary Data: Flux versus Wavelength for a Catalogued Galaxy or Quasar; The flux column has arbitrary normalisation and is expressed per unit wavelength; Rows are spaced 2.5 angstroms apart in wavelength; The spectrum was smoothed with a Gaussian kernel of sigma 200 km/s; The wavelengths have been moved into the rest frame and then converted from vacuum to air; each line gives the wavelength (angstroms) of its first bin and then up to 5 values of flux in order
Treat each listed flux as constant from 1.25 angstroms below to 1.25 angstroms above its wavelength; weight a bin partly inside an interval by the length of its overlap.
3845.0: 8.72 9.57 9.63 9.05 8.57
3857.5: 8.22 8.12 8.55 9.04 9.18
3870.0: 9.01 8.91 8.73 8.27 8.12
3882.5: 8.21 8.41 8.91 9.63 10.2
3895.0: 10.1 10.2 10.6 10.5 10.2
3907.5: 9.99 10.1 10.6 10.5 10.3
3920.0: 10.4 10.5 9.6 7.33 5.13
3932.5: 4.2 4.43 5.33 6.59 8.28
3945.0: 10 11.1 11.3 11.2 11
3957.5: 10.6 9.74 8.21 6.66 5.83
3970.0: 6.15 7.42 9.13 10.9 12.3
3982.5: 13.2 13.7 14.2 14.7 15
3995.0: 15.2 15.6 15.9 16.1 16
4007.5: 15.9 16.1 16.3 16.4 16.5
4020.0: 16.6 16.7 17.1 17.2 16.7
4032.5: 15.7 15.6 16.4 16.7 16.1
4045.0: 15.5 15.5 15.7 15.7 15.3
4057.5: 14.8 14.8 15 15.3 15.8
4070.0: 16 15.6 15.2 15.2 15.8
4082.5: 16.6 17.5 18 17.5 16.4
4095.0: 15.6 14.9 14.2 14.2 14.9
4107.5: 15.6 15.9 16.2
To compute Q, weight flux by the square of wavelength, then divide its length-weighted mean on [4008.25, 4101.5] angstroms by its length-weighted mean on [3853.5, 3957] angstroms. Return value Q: 1.91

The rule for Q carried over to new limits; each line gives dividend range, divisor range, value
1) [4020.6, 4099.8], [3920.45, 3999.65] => 1.69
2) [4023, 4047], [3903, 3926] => 1.69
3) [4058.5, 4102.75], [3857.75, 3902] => 1.92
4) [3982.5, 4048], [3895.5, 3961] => 1.80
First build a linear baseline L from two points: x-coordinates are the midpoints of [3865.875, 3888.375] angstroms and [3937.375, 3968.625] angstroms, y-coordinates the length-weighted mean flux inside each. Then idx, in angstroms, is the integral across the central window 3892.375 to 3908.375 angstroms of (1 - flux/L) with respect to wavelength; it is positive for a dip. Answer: -2.7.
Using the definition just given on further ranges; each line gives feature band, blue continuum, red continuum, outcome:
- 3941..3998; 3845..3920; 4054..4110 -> 6.2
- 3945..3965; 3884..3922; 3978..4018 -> 4.1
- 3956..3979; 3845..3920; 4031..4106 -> 7.3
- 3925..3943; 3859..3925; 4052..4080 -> 8.0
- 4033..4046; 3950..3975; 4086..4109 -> -3.4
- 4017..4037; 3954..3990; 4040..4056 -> -3.3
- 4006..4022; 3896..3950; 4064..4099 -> -4.0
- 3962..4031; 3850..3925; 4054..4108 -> -3.3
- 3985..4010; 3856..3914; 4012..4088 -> -2.6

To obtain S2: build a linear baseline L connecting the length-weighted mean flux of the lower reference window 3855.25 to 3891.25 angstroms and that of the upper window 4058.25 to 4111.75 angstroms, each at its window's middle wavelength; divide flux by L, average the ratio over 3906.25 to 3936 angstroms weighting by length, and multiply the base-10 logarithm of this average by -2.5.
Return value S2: 0.180 mag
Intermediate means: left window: 8.66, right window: 15.7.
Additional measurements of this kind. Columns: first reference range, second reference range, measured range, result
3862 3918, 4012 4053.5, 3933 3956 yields 0.37 mag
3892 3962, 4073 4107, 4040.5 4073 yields -0.07 mag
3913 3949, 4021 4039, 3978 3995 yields -0.08 mag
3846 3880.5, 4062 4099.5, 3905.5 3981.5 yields 0.27 mag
